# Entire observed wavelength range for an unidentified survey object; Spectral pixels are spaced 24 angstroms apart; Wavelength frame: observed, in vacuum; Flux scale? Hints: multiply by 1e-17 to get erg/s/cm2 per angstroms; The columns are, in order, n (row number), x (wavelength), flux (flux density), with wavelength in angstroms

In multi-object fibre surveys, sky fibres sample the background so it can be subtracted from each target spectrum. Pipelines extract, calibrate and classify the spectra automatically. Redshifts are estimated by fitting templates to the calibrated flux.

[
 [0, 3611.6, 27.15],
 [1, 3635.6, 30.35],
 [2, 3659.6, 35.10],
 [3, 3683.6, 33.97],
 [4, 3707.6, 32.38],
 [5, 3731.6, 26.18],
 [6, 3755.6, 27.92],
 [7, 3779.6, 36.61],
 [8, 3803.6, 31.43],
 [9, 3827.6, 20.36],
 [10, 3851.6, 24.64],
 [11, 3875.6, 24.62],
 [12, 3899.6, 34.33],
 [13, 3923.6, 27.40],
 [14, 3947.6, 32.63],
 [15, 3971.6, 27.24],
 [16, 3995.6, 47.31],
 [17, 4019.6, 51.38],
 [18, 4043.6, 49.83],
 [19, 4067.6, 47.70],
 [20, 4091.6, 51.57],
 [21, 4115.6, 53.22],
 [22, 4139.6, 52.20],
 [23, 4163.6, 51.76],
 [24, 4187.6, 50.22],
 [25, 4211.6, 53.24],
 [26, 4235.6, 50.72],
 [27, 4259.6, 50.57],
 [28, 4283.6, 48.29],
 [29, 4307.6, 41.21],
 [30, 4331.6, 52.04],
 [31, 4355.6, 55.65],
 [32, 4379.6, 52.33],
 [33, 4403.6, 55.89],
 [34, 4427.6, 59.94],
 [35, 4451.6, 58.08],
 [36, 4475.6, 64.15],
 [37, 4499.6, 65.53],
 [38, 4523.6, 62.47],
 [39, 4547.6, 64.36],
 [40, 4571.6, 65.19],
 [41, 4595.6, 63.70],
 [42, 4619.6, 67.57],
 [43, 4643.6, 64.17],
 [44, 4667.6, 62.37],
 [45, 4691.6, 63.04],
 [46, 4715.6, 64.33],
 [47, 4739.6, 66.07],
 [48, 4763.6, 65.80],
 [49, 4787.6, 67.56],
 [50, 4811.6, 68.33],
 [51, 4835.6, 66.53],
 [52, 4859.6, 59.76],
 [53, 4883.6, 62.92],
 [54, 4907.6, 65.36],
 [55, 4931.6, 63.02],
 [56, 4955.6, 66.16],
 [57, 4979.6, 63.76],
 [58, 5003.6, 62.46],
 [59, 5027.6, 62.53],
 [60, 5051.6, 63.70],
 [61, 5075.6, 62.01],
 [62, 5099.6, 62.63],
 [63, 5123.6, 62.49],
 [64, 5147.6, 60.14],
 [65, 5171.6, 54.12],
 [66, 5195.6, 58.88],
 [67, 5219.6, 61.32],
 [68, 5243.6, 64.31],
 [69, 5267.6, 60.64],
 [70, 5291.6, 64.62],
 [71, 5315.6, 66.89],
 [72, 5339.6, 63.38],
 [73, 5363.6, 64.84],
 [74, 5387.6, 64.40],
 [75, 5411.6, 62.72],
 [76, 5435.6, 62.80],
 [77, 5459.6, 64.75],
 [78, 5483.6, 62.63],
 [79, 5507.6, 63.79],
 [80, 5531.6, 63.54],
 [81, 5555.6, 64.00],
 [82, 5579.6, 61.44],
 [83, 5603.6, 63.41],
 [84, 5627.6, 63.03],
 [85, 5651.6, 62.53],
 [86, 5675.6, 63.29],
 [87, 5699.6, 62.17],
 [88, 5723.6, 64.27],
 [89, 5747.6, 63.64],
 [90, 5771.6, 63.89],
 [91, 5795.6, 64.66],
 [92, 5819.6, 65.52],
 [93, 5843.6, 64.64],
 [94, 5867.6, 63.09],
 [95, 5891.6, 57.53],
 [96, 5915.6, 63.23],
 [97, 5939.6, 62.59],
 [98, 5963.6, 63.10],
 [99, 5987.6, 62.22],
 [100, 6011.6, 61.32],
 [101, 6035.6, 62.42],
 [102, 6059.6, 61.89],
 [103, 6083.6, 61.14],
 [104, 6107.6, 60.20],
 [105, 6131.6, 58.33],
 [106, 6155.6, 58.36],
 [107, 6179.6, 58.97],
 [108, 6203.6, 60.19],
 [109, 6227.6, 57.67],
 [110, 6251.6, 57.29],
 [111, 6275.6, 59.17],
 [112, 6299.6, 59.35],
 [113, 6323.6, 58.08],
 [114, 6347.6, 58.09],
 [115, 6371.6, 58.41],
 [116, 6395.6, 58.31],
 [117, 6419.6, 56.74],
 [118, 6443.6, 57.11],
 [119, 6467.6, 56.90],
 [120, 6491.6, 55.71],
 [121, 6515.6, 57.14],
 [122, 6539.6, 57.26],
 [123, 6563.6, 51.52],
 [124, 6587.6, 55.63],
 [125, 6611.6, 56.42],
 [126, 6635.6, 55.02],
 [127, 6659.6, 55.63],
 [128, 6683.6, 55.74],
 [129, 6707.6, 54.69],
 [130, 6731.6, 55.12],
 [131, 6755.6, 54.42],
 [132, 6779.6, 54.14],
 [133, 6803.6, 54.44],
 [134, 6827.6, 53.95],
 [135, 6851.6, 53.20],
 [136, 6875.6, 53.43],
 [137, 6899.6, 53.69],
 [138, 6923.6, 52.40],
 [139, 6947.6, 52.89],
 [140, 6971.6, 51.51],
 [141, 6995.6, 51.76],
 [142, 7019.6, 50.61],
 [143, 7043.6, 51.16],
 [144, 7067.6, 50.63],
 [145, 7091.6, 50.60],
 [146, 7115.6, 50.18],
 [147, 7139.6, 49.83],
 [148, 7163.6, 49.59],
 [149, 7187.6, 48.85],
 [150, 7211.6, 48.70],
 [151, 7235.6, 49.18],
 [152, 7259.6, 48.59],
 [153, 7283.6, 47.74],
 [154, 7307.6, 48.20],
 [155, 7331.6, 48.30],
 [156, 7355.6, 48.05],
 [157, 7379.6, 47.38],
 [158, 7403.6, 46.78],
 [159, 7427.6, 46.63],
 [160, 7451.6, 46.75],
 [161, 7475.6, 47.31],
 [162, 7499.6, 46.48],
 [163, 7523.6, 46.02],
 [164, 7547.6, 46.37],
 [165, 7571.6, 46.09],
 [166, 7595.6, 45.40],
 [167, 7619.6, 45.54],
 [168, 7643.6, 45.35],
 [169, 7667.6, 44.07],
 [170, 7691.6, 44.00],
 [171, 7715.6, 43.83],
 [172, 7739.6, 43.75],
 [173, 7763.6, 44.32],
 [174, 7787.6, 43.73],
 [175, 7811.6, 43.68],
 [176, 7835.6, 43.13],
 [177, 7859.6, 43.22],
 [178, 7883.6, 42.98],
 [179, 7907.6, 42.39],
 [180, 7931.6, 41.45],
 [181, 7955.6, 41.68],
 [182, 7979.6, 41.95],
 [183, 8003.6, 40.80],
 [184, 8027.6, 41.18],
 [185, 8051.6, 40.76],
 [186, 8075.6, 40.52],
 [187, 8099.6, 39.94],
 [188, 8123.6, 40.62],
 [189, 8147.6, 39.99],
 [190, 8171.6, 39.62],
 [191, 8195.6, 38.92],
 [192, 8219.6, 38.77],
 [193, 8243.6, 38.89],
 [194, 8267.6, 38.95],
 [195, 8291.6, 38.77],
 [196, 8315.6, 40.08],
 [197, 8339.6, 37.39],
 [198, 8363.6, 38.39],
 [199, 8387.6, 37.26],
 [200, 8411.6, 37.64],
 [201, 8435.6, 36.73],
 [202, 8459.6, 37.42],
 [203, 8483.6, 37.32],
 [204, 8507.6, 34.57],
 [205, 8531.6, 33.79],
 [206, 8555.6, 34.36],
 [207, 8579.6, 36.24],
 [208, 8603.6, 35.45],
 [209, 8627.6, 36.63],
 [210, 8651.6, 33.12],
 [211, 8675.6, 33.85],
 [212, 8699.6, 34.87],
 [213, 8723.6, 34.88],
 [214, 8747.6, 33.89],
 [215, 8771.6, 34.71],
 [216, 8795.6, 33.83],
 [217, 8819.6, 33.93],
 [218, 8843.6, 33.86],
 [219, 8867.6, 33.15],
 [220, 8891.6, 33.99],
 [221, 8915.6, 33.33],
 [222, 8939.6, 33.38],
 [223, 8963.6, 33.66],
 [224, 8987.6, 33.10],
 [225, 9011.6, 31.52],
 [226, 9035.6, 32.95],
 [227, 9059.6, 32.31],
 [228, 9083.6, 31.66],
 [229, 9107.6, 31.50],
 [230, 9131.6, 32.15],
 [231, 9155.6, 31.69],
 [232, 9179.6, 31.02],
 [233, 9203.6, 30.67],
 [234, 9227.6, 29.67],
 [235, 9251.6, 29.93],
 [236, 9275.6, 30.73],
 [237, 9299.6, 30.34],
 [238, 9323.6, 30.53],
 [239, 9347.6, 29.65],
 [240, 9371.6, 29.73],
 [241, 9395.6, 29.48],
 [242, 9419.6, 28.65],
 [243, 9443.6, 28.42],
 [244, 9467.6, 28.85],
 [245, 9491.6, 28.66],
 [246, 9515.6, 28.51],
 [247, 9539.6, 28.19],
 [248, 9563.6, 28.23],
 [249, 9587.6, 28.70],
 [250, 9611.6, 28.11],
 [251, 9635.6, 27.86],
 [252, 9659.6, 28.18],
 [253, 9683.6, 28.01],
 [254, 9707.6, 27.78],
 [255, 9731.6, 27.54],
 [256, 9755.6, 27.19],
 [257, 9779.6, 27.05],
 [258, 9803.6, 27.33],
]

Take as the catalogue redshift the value 0.000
